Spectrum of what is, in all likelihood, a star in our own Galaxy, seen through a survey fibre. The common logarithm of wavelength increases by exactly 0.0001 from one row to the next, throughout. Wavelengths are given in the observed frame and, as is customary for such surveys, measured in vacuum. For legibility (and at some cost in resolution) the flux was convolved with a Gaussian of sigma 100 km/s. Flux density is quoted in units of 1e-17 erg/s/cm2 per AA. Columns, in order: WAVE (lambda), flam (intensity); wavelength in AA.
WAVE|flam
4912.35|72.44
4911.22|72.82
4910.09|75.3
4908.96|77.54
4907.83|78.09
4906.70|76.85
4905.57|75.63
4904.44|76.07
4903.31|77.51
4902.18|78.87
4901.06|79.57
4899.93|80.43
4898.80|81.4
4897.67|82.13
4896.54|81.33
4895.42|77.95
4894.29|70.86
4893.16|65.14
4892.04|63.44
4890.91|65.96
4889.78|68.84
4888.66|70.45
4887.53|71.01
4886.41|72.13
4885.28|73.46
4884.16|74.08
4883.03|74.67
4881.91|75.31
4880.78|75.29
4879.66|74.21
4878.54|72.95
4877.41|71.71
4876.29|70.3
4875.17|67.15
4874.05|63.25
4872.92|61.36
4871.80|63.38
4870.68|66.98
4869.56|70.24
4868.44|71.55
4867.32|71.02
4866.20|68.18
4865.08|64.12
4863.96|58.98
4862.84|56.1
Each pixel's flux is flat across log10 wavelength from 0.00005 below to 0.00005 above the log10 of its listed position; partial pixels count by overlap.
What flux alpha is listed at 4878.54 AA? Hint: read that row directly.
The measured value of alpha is 72.95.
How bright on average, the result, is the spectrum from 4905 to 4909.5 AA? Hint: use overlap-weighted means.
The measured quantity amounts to 77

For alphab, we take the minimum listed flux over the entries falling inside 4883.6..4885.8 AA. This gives 73.46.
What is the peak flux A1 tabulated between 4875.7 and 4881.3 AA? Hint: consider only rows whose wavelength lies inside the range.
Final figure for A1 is 75.29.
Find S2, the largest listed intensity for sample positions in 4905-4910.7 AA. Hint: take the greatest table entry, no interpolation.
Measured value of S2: 78.09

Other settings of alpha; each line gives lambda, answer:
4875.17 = 67.15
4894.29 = 70.86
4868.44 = 71.55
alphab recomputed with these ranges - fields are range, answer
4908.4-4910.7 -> 75.3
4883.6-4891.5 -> 65.96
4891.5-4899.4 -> 63.44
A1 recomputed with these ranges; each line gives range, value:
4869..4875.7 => 70.24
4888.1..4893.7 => 70.45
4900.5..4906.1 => 79.57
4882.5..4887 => 74.67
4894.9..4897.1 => 81.33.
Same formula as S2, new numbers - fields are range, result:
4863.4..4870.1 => 71.55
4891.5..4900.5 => 82.13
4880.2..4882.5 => 75.31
